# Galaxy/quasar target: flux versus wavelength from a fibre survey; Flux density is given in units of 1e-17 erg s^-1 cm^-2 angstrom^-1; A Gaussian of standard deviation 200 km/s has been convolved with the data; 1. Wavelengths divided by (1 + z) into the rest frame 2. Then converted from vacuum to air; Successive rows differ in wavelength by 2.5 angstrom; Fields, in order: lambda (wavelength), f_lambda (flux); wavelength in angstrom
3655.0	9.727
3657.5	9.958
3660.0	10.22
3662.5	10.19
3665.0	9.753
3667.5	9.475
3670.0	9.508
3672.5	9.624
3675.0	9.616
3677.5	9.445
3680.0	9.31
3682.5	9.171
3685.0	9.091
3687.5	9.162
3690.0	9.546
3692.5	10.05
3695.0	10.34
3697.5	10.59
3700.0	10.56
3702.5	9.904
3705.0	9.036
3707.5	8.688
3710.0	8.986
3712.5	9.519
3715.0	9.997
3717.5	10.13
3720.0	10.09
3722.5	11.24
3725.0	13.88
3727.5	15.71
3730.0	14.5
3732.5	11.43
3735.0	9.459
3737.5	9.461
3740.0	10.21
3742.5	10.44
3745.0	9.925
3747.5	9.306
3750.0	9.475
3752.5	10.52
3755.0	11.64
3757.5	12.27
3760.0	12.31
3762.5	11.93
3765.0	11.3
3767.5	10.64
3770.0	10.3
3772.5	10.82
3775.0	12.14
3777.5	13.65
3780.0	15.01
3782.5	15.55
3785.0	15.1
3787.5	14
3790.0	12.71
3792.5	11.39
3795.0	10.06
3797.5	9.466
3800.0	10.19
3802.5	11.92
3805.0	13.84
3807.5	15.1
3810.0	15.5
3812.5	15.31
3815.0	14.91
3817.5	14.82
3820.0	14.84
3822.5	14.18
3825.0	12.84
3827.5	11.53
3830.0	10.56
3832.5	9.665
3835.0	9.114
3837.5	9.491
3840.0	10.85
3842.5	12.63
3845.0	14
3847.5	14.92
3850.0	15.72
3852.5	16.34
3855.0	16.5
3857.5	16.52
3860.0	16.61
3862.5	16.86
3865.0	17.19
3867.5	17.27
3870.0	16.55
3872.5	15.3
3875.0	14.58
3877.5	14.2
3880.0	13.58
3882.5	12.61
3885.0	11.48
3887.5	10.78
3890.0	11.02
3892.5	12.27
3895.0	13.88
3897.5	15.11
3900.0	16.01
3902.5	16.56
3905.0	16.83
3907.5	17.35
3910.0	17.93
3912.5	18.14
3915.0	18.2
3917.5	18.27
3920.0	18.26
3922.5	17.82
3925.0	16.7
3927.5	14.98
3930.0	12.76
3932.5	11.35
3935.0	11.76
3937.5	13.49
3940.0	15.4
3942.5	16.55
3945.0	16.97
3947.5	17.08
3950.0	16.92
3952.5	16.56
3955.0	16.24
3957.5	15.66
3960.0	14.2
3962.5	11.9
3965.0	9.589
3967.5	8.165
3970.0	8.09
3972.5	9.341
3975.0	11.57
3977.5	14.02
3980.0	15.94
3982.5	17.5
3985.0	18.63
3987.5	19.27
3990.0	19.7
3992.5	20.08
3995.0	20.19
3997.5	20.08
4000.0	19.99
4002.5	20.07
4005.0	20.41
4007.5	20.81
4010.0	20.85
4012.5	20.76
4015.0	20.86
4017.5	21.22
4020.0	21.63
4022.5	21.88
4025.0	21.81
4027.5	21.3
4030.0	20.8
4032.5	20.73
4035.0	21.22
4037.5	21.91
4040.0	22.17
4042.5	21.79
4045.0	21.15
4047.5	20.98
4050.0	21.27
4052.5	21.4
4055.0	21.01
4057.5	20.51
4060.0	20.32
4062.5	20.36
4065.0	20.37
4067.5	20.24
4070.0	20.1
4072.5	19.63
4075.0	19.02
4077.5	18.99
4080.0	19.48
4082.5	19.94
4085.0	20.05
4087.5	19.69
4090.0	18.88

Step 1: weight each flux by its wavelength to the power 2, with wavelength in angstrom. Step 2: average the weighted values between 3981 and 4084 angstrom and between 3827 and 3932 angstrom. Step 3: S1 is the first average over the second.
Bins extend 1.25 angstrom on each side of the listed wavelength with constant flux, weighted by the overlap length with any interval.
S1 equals 1.50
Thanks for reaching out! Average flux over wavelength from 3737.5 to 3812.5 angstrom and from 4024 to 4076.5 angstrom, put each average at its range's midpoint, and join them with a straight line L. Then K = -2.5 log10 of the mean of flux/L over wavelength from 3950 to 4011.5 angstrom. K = 0.153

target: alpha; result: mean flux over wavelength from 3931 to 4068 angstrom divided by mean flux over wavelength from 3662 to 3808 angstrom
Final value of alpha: 1.6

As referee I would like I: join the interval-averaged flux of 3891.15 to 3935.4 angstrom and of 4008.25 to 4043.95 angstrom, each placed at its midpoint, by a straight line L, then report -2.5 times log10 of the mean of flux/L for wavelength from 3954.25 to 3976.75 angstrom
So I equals 0.498 mag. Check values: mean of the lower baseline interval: 15.9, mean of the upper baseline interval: 21.3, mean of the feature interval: 11.6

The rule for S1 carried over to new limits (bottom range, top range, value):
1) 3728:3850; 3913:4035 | 1.54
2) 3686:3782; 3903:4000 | 1.60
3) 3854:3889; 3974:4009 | 1.32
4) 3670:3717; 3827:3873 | 1.60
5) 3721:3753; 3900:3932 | 1.65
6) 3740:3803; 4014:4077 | 2.06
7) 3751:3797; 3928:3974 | 1.20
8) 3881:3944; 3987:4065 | 1.47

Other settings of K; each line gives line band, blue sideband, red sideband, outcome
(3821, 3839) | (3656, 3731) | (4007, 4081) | 0.277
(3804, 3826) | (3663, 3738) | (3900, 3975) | -0.171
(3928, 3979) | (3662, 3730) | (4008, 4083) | 0.316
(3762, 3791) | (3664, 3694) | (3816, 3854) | -0.108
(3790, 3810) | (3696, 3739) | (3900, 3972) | 0.036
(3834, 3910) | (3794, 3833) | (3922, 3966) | -0.058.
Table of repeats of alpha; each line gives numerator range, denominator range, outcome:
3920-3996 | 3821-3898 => 1.10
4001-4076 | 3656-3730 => 2.05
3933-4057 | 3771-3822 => 1.35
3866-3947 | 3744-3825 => 1.21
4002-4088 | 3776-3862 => 1.55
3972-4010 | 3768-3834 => 1.41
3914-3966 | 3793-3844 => 1.24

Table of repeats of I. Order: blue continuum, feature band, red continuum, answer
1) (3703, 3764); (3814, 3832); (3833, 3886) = 0.008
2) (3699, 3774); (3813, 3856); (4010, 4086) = 0.064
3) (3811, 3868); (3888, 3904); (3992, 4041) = 0.159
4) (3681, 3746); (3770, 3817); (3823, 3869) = -0.052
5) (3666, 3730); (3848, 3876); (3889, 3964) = -0.163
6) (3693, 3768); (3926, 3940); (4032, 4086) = 0.266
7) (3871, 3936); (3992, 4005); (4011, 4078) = -0.065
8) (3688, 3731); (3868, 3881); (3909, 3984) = -0.116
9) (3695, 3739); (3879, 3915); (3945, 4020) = 0.017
